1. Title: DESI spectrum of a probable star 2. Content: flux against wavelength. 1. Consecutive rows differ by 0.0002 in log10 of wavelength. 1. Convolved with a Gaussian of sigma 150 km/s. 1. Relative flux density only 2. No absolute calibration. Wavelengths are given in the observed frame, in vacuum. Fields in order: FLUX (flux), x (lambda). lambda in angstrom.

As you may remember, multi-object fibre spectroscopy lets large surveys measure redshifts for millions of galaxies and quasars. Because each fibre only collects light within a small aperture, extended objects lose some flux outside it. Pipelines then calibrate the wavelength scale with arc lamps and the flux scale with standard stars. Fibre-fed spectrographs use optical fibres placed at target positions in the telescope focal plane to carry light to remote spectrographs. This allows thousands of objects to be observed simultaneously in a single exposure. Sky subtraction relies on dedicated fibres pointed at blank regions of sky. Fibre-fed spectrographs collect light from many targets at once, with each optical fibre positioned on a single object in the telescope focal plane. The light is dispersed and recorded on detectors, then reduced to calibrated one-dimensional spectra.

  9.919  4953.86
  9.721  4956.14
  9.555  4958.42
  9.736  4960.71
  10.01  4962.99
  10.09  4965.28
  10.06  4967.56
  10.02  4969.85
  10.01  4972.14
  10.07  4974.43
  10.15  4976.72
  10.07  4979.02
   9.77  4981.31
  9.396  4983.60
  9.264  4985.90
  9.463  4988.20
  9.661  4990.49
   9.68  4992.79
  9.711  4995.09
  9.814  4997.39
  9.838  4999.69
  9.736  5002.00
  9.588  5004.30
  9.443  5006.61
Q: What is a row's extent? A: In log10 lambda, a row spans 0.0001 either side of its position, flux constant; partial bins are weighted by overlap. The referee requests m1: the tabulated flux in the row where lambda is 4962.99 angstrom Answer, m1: 10.01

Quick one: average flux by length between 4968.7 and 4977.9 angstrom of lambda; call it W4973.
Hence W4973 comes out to 10.1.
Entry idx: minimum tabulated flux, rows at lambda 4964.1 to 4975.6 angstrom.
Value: 10.01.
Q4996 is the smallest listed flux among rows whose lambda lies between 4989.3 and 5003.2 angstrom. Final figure 9.661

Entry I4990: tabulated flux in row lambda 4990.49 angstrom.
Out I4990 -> 9.661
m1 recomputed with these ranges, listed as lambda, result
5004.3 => 9.588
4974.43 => 10.07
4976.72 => 10.15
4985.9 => 9.264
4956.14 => 9.721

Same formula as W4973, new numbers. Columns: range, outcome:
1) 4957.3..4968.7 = 9.89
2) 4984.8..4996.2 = 9.56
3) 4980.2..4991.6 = 9.51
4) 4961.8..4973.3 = 10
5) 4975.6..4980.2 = 10.1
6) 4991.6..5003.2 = 9.75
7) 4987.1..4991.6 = 9.58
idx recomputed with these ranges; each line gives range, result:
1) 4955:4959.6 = 9.555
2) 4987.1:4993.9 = 9.463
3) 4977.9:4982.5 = 9.77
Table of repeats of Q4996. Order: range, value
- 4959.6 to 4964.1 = 9.736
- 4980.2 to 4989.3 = 9.264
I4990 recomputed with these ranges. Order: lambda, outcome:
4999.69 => 9.838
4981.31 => 9.77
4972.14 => 10.01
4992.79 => 9.68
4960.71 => 9.736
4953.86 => 9.919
